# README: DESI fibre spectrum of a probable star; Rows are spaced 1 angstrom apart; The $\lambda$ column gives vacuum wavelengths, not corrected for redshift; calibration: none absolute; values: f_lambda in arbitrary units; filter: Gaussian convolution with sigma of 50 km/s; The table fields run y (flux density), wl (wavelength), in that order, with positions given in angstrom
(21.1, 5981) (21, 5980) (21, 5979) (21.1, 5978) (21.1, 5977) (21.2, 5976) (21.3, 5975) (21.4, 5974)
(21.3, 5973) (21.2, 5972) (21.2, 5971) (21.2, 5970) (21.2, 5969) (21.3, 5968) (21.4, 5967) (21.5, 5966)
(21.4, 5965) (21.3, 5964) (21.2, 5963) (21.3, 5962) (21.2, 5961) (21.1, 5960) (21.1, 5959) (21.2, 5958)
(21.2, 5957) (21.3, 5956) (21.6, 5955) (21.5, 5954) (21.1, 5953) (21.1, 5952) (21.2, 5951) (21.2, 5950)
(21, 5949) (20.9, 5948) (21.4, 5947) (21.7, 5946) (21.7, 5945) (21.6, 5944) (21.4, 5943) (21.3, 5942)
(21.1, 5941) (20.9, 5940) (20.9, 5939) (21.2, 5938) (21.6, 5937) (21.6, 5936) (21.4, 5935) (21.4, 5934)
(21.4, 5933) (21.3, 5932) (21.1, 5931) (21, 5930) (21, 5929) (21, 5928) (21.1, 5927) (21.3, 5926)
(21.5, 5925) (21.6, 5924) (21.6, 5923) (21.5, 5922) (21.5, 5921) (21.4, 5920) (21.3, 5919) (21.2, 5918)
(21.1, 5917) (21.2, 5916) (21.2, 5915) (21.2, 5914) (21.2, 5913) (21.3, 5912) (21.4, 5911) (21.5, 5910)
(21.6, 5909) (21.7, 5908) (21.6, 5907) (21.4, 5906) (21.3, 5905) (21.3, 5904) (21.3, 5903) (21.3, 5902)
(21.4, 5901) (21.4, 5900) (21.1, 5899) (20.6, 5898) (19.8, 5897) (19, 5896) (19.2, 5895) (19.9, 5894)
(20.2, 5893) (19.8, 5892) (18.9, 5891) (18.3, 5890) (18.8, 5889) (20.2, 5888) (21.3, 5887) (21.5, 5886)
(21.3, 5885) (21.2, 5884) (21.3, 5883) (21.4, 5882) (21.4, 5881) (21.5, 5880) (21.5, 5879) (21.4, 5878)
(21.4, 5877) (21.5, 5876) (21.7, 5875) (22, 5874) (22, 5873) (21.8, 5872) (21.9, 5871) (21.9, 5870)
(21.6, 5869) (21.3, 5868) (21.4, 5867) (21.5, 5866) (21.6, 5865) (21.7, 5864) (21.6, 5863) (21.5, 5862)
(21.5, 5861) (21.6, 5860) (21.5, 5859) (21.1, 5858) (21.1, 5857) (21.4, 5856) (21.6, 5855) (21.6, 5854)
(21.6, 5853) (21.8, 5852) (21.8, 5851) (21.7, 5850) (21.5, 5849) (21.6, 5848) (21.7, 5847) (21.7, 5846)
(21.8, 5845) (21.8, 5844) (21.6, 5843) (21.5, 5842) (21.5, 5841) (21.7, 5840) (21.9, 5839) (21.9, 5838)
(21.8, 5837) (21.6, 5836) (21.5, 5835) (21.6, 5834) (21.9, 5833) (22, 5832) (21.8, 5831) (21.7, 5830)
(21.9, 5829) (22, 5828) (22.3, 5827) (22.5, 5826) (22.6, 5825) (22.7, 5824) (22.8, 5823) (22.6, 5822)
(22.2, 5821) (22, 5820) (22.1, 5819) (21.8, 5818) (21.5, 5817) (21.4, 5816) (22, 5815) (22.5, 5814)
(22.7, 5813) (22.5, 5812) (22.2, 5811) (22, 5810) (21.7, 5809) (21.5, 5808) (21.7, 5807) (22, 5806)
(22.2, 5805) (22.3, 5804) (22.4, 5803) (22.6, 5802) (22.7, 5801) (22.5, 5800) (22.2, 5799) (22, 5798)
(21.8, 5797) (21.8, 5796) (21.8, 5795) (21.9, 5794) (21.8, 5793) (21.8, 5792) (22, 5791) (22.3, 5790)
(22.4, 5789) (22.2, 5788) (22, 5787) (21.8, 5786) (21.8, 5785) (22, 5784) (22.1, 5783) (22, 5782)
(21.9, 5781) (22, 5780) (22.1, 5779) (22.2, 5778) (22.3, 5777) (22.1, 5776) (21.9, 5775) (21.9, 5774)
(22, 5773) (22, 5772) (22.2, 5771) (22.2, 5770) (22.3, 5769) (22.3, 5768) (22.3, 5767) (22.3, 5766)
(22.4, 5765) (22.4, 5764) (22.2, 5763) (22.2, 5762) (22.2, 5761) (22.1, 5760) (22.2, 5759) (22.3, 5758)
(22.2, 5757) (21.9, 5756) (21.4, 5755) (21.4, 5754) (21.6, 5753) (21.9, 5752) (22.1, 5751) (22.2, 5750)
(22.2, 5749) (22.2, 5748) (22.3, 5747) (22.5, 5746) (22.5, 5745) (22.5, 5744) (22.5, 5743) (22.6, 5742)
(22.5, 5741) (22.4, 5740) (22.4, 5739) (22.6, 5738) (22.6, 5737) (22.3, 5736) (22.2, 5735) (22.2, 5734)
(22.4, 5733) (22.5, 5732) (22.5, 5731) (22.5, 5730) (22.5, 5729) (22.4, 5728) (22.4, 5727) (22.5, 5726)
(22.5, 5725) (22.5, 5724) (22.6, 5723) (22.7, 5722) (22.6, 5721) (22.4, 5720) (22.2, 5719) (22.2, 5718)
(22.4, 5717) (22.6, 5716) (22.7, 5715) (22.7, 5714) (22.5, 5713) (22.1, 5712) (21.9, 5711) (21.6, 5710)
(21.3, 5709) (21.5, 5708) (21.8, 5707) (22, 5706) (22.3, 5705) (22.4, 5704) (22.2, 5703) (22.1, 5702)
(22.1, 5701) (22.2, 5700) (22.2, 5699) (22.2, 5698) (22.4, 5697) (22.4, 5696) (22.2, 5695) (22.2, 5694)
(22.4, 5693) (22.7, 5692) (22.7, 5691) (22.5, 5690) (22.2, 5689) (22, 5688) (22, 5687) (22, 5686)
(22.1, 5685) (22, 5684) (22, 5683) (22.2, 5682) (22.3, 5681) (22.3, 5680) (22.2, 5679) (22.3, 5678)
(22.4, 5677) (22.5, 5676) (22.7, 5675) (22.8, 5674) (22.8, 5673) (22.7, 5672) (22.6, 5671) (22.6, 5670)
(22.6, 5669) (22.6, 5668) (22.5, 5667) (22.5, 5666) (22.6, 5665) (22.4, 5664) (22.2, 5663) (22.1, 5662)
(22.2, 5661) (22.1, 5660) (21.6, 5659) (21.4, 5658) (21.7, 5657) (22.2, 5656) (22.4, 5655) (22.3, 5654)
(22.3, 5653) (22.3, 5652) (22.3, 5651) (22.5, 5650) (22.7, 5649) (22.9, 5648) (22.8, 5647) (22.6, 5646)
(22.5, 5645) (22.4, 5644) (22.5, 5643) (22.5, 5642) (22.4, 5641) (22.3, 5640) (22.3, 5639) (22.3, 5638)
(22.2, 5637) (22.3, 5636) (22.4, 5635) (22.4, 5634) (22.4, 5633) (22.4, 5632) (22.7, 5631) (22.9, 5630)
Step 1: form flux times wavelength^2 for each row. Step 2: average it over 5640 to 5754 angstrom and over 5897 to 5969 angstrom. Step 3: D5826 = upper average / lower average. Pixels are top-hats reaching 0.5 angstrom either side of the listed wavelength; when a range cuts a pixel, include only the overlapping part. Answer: 1.03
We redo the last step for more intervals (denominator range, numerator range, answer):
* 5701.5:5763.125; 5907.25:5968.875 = 1.03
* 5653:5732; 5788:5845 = 1.03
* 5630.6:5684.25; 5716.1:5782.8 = 1.03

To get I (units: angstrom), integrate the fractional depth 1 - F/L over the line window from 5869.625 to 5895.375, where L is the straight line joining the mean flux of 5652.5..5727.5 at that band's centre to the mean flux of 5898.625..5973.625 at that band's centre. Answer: 0.74 angstrom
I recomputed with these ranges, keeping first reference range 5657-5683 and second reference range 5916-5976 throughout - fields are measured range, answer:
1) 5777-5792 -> -0.1 angstrom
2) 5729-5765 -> -0.3 angstrom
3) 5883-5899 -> 1.1 angstrom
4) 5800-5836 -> -0.5 angstrom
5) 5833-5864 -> 0.1 angstrom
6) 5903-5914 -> 0.0 angstrom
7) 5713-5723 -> -0.2 angstrom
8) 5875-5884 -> 0.0 angstrom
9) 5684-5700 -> 0.0 angstrom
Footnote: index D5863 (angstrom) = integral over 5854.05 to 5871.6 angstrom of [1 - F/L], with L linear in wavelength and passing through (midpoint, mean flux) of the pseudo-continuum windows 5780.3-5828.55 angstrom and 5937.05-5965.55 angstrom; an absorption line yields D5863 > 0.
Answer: 0.2 angstrom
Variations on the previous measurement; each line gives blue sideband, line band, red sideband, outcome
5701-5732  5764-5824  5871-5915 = -1.1 angstrom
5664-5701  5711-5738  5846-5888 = -0.3 angstrom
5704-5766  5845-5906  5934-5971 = 1.4 angstrom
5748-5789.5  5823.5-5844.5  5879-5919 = -0.4 angstrom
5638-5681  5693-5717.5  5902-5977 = 0.0 angstrom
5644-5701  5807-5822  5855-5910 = -0.4 angstrom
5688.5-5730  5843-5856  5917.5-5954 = 0.0 angstrom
